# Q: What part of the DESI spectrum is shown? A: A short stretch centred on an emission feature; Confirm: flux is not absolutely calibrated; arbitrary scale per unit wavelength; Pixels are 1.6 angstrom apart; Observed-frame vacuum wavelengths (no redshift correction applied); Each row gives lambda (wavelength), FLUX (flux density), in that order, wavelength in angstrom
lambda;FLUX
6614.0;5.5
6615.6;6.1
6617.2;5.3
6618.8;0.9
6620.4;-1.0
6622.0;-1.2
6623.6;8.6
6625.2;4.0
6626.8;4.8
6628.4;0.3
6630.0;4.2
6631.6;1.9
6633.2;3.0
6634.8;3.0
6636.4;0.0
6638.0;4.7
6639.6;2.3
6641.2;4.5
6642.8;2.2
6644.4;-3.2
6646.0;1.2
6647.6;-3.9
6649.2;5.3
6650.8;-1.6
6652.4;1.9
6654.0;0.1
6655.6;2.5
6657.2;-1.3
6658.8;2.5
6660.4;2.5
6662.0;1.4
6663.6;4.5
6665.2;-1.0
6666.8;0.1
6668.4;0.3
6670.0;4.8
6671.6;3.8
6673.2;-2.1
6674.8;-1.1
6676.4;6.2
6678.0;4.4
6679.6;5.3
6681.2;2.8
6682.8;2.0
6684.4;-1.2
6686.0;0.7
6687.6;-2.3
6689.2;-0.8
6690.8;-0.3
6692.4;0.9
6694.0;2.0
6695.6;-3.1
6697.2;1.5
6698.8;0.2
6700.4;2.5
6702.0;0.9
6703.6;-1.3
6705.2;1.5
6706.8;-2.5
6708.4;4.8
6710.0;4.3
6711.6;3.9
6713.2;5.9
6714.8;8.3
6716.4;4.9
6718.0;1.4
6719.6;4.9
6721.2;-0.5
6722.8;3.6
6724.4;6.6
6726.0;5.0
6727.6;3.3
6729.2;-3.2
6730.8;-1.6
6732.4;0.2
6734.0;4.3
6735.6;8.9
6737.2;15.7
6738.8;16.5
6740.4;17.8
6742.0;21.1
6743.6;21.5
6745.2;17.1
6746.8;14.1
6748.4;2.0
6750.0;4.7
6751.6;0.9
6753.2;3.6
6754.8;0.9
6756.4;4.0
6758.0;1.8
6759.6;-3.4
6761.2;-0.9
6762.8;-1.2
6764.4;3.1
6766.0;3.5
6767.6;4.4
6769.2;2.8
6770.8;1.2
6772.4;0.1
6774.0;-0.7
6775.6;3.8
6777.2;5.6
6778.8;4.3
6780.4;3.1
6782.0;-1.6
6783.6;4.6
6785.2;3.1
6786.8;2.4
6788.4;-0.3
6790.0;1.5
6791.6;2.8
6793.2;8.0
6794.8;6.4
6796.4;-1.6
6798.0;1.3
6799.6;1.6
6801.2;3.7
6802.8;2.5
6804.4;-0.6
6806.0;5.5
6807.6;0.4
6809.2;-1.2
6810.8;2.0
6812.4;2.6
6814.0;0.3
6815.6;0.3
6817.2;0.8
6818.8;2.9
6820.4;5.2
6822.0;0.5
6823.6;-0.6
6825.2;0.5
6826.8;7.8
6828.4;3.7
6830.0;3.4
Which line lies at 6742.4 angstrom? [O II] 3727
